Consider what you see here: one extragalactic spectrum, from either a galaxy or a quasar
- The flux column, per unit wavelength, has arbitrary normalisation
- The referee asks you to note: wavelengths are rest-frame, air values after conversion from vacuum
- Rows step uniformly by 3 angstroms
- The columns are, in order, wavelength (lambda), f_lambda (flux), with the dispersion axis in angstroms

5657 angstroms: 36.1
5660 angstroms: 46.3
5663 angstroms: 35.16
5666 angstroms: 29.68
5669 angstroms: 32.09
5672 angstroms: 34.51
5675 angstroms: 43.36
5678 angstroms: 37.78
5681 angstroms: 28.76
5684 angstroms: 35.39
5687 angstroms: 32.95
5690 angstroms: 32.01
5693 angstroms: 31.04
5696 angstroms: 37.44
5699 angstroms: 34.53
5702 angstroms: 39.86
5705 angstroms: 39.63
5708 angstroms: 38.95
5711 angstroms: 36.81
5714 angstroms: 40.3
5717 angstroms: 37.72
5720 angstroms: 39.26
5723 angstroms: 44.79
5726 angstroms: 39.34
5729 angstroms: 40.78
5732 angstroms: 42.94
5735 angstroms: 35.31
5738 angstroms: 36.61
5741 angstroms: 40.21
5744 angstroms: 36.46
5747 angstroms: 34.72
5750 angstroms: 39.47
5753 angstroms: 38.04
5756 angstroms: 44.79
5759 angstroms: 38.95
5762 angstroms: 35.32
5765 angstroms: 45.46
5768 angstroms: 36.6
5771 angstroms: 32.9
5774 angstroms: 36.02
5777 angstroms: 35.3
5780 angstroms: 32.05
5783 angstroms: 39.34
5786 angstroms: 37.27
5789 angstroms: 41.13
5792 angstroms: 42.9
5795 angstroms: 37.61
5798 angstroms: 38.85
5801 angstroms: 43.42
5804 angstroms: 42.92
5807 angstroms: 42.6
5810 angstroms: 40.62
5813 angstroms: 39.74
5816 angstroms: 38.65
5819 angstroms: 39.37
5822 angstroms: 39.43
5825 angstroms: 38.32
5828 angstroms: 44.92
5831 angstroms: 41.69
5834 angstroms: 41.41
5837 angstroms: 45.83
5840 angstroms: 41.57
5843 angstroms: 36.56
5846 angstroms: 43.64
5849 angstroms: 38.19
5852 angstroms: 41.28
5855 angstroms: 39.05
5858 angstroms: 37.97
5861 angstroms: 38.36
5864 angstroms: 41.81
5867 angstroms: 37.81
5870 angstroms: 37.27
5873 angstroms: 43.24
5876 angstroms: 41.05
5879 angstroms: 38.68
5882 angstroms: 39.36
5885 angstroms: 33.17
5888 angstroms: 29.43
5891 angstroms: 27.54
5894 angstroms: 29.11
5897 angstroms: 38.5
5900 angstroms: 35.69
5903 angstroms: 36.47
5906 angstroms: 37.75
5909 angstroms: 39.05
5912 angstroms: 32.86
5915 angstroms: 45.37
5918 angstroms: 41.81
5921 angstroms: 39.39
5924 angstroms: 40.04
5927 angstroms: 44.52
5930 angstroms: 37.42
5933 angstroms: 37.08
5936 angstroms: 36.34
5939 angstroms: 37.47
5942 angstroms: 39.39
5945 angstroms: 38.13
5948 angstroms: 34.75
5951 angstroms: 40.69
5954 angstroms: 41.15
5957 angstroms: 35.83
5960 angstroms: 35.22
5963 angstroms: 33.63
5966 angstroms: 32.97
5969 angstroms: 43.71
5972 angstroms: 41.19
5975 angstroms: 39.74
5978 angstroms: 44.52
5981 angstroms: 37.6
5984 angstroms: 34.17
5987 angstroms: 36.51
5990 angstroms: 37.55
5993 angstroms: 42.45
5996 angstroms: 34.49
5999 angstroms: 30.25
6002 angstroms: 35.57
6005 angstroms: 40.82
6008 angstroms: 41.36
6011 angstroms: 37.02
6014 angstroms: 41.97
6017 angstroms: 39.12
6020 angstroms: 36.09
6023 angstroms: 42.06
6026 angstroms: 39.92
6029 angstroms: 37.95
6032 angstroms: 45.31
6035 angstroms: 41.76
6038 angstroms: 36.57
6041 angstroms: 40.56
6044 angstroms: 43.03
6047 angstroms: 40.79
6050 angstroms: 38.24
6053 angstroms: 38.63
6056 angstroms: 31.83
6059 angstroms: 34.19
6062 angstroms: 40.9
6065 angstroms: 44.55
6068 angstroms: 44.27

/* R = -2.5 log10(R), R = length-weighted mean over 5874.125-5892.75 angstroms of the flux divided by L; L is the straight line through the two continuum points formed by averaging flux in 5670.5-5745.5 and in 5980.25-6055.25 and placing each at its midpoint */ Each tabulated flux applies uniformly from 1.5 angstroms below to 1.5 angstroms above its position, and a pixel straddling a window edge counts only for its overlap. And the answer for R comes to 0.10 mag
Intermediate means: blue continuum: 37.5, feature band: 35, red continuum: 38.7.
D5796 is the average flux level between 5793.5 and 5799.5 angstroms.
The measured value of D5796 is 38.2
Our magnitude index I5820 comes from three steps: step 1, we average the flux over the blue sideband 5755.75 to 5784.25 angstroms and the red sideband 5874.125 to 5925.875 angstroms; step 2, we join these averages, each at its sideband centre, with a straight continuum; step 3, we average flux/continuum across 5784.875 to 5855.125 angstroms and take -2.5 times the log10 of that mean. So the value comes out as -0.10 mag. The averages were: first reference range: 37.3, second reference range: 36.9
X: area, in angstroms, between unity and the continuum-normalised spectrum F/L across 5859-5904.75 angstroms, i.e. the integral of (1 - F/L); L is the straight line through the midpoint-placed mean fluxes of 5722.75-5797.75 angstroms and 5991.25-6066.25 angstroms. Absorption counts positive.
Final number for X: 2.6 angstroms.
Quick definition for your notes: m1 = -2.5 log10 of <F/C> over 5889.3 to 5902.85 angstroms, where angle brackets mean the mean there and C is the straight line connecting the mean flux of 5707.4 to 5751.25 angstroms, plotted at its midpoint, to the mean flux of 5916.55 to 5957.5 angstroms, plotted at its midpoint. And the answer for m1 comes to 0.18 mag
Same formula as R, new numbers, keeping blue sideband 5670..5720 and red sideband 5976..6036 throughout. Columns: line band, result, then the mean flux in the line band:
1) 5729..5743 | -0.064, 38.9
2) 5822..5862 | -0.087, 40.7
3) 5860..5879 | -0.060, 39.9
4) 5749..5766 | -0.095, 40.2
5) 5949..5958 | -0.022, 39.2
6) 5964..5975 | -0.016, 39.1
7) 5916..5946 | -0.030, 39.3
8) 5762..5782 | 0.017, 36.4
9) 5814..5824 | -0.051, 39.1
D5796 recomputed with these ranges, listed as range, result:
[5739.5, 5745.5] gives 38.3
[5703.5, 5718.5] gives 38.7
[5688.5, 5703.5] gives 35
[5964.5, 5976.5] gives 39.4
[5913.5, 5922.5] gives 42.2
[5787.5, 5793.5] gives 42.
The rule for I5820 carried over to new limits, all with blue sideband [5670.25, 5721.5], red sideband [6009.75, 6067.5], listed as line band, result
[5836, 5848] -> -0.10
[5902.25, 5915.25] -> 0.02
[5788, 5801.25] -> -0.09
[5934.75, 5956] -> 0.01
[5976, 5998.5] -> 0.04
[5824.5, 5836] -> -0.12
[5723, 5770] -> -0.06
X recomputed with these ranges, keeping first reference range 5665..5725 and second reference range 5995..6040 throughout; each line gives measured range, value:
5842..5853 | -0.7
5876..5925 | 1.7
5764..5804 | -1.5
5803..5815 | -1.3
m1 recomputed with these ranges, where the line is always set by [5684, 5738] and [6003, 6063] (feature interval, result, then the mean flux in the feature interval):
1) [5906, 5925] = -0.022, 39.6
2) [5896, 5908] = 0.045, 37.1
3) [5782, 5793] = -0.054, 40.1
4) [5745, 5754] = 0.018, 37.3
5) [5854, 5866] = -0.021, 39.2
